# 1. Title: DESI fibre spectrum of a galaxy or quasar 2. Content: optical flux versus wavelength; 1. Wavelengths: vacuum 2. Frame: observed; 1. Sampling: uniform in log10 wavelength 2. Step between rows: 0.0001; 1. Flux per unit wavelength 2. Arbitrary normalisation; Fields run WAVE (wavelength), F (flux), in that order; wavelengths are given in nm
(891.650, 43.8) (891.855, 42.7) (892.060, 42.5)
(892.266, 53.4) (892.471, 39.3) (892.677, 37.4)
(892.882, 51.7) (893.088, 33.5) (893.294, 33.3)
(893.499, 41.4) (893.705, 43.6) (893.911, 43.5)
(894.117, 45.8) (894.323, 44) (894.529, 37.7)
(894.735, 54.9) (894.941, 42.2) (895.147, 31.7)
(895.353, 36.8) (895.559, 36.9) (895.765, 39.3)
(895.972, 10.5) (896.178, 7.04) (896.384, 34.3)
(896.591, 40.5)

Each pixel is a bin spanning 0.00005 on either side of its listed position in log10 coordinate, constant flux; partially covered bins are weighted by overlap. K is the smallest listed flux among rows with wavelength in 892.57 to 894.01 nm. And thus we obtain 33.3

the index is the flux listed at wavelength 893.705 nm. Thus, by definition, 43.6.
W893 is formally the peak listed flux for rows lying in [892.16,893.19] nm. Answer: 53.4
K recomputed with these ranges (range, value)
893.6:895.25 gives 31.7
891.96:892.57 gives 39.3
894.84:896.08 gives 10.5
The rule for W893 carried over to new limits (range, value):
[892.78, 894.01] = 51.7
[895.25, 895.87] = 39.3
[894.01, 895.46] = 54.9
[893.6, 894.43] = 45.8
